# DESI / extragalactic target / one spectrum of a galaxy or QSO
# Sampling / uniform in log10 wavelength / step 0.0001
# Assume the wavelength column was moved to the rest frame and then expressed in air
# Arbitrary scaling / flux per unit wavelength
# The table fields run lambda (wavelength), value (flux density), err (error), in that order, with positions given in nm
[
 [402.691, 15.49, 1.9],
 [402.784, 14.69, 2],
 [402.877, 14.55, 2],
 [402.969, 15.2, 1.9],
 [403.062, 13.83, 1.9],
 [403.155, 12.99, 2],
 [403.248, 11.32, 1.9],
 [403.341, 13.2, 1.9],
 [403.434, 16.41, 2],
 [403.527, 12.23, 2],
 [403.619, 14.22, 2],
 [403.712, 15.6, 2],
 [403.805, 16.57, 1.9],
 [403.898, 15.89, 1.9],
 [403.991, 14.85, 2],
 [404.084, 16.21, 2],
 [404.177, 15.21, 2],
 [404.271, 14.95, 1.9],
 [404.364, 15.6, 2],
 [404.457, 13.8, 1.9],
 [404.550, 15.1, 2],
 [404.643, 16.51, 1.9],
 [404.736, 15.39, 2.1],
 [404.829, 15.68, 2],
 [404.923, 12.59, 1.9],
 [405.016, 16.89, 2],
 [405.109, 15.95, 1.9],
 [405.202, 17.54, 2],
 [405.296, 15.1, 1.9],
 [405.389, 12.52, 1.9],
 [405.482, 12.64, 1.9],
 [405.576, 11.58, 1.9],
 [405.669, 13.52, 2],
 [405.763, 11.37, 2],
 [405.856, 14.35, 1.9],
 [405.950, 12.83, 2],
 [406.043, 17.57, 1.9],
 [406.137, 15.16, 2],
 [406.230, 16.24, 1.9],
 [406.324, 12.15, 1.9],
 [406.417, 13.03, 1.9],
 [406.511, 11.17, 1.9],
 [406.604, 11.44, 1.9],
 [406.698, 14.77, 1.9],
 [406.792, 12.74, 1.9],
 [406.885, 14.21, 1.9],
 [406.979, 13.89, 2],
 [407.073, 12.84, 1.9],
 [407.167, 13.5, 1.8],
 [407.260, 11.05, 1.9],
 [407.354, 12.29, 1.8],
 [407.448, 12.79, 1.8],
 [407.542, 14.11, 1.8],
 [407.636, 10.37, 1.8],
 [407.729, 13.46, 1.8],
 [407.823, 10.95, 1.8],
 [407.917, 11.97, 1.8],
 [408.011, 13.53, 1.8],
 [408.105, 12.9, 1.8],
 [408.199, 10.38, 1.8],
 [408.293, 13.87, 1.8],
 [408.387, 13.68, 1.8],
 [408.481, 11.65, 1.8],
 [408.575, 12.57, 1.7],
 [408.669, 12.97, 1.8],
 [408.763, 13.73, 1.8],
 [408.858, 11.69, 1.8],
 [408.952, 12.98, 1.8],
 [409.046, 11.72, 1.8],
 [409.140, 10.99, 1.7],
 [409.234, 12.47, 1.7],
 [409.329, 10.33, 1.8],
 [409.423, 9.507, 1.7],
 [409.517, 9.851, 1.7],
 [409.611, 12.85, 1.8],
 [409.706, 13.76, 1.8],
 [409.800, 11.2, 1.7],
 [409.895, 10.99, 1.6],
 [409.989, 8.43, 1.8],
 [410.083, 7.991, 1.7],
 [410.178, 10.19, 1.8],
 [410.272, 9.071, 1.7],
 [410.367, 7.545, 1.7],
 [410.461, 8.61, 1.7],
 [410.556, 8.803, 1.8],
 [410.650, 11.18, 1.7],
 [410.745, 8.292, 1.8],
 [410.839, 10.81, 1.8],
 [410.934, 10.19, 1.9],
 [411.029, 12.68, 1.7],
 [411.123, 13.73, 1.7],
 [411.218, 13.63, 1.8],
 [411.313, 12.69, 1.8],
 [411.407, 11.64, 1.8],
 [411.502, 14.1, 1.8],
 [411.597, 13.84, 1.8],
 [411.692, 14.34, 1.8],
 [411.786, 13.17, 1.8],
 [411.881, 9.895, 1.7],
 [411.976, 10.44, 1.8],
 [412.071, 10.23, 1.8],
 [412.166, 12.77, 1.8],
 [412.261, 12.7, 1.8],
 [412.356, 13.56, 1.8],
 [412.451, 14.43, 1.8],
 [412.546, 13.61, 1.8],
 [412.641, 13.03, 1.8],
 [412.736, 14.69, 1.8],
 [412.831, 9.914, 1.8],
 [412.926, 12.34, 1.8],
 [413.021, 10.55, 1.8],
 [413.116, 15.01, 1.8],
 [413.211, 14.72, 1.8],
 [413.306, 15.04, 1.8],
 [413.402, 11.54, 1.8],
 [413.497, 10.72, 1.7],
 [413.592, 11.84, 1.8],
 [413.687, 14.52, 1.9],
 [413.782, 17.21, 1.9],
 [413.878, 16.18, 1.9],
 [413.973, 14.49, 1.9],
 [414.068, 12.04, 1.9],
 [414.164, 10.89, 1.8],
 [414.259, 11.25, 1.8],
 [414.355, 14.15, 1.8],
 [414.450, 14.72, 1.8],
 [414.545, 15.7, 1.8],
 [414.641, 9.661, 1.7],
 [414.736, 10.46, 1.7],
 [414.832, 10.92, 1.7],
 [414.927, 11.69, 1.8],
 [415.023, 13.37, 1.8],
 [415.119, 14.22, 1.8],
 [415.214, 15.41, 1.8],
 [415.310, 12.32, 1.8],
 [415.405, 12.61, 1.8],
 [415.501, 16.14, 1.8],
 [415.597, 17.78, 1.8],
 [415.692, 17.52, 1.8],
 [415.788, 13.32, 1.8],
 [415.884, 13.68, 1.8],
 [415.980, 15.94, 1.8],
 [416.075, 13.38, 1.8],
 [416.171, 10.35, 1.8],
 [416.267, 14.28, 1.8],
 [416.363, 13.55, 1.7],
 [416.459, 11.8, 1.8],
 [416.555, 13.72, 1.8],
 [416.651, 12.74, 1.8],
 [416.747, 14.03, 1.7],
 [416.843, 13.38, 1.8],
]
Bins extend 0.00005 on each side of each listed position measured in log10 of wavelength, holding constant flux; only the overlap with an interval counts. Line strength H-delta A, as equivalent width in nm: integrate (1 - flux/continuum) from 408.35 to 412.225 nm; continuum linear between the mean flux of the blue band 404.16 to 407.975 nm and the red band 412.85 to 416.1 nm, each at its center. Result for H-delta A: 0.641 nm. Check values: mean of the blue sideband 13.8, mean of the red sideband 13.5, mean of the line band 11.4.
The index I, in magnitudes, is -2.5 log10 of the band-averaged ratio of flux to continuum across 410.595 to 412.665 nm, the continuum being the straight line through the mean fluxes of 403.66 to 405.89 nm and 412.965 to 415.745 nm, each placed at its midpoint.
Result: 0.13 mag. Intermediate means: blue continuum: 14.8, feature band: 12.3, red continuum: 13.5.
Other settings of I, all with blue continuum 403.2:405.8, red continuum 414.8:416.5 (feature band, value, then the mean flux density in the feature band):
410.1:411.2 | 0.36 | 10.1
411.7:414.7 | 0.08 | 12.9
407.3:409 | 0.15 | 12.5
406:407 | 0.05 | 13.8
